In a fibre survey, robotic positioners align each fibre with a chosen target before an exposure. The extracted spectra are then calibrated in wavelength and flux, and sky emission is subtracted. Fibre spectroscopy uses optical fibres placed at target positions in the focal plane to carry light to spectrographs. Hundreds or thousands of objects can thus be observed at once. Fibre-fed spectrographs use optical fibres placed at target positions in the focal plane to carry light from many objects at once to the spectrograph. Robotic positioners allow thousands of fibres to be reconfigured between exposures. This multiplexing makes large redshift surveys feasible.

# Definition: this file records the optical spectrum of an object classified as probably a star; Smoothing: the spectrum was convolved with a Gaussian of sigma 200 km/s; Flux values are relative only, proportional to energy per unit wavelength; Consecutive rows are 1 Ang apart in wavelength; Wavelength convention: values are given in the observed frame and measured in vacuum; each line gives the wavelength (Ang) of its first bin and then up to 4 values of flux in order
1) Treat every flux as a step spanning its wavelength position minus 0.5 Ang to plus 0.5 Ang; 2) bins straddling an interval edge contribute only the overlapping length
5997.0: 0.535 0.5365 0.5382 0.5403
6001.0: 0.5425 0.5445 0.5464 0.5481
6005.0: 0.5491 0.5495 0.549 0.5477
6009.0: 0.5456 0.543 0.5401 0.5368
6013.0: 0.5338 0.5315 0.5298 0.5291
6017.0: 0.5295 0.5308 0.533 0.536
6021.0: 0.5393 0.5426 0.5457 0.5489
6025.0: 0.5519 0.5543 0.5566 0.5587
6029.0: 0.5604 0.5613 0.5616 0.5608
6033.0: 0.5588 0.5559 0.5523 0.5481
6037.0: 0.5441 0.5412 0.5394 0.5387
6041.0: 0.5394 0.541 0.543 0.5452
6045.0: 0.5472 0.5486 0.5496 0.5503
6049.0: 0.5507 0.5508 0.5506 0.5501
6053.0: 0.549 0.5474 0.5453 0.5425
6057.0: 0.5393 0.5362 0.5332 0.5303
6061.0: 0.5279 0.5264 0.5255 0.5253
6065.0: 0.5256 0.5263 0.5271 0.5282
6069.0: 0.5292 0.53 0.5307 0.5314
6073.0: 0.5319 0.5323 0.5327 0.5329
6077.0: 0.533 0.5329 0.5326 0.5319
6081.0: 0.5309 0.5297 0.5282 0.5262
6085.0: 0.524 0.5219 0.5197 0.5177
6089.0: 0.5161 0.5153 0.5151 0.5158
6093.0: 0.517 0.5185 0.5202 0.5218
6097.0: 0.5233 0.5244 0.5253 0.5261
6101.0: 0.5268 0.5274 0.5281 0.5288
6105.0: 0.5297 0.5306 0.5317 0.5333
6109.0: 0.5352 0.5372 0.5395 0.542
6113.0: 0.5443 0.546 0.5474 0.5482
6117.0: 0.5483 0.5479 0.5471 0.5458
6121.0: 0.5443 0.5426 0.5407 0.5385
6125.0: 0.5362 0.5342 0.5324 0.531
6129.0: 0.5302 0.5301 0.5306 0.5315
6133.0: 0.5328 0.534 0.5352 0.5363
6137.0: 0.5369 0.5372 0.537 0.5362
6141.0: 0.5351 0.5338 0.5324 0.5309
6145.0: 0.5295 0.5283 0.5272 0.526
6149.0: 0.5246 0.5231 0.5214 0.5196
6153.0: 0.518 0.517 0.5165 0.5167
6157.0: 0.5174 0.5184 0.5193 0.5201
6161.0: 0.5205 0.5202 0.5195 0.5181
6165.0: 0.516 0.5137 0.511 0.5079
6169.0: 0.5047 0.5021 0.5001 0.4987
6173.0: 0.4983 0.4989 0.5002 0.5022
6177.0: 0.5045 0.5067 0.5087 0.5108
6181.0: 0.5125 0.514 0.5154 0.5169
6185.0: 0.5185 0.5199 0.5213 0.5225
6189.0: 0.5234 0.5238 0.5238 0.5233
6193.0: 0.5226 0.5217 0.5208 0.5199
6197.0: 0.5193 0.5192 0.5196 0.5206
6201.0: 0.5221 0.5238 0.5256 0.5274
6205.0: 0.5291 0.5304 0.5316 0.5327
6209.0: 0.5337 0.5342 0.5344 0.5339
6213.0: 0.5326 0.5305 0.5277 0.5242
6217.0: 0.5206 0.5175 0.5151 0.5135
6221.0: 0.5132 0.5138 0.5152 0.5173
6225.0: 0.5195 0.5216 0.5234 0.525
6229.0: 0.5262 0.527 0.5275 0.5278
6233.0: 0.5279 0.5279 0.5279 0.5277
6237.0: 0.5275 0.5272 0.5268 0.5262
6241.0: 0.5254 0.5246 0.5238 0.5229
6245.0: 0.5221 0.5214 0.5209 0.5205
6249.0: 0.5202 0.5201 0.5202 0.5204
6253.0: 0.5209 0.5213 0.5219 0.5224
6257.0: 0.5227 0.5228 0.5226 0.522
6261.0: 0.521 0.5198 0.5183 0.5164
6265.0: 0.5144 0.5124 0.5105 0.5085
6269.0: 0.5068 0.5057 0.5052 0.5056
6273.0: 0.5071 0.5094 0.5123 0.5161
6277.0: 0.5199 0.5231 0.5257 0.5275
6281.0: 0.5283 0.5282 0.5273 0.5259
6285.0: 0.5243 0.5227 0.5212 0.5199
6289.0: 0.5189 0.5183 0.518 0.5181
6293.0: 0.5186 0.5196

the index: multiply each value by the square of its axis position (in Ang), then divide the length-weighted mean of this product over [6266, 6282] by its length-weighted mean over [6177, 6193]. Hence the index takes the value 1.02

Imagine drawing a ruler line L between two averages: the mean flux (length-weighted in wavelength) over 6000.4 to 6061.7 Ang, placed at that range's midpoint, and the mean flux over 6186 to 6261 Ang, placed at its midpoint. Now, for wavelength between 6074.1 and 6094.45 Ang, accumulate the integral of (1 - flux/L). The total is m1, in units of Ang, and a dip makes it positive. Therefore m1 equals 0.54 Ang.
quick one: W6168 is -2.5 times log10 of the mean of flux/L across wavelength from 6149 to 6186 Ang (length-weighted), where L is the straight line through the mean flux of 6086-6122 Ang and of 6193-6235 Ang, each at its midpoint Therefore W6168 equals 0.03 mag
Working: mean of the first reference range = 0.531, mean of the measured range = 0.513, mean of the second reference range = 0.524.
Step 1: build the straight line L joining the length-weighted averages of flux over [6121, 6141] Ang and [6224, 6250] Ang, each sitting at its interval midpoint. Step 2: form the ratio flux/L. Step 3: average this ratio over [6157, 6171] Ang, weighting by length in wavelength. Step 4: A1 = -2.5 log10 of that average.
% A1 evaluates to 0.036 mag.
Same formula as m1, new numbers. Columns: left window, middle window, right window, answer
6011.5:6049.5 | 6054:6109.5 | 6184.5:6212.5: 1.15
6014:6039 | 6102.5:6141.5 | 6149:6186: -1.02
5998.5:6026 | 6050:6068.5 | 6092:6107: -0.12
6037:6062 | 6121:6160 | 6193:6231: 0.20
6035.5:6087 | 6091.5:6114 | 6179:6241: 0.16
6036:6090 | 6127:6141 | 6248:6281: -0.13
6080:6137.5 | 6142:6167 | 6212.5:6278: 0.30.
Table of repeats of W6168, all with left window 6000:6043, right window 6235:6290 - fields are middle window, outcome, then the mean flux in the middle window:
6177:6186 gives 0.03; 0.513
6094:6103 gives 0.03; 0.524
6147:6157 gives 0.02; 0.521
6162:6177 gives 0.05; 0.507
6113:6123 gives -0.02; 0.546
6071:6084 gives 0.02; 0.531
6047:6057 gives -0.01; 0.548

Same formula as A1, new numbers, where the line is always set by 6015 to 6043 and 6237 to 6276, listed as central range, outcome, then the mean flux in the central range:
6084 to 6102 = 0.04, 0.521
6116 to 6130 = -0.01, 0.54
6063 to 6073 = 0.03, 0.528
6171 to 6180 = 0.05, 0.503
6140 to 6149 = 0.00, 0.53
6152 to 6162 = 0.03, 0.518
